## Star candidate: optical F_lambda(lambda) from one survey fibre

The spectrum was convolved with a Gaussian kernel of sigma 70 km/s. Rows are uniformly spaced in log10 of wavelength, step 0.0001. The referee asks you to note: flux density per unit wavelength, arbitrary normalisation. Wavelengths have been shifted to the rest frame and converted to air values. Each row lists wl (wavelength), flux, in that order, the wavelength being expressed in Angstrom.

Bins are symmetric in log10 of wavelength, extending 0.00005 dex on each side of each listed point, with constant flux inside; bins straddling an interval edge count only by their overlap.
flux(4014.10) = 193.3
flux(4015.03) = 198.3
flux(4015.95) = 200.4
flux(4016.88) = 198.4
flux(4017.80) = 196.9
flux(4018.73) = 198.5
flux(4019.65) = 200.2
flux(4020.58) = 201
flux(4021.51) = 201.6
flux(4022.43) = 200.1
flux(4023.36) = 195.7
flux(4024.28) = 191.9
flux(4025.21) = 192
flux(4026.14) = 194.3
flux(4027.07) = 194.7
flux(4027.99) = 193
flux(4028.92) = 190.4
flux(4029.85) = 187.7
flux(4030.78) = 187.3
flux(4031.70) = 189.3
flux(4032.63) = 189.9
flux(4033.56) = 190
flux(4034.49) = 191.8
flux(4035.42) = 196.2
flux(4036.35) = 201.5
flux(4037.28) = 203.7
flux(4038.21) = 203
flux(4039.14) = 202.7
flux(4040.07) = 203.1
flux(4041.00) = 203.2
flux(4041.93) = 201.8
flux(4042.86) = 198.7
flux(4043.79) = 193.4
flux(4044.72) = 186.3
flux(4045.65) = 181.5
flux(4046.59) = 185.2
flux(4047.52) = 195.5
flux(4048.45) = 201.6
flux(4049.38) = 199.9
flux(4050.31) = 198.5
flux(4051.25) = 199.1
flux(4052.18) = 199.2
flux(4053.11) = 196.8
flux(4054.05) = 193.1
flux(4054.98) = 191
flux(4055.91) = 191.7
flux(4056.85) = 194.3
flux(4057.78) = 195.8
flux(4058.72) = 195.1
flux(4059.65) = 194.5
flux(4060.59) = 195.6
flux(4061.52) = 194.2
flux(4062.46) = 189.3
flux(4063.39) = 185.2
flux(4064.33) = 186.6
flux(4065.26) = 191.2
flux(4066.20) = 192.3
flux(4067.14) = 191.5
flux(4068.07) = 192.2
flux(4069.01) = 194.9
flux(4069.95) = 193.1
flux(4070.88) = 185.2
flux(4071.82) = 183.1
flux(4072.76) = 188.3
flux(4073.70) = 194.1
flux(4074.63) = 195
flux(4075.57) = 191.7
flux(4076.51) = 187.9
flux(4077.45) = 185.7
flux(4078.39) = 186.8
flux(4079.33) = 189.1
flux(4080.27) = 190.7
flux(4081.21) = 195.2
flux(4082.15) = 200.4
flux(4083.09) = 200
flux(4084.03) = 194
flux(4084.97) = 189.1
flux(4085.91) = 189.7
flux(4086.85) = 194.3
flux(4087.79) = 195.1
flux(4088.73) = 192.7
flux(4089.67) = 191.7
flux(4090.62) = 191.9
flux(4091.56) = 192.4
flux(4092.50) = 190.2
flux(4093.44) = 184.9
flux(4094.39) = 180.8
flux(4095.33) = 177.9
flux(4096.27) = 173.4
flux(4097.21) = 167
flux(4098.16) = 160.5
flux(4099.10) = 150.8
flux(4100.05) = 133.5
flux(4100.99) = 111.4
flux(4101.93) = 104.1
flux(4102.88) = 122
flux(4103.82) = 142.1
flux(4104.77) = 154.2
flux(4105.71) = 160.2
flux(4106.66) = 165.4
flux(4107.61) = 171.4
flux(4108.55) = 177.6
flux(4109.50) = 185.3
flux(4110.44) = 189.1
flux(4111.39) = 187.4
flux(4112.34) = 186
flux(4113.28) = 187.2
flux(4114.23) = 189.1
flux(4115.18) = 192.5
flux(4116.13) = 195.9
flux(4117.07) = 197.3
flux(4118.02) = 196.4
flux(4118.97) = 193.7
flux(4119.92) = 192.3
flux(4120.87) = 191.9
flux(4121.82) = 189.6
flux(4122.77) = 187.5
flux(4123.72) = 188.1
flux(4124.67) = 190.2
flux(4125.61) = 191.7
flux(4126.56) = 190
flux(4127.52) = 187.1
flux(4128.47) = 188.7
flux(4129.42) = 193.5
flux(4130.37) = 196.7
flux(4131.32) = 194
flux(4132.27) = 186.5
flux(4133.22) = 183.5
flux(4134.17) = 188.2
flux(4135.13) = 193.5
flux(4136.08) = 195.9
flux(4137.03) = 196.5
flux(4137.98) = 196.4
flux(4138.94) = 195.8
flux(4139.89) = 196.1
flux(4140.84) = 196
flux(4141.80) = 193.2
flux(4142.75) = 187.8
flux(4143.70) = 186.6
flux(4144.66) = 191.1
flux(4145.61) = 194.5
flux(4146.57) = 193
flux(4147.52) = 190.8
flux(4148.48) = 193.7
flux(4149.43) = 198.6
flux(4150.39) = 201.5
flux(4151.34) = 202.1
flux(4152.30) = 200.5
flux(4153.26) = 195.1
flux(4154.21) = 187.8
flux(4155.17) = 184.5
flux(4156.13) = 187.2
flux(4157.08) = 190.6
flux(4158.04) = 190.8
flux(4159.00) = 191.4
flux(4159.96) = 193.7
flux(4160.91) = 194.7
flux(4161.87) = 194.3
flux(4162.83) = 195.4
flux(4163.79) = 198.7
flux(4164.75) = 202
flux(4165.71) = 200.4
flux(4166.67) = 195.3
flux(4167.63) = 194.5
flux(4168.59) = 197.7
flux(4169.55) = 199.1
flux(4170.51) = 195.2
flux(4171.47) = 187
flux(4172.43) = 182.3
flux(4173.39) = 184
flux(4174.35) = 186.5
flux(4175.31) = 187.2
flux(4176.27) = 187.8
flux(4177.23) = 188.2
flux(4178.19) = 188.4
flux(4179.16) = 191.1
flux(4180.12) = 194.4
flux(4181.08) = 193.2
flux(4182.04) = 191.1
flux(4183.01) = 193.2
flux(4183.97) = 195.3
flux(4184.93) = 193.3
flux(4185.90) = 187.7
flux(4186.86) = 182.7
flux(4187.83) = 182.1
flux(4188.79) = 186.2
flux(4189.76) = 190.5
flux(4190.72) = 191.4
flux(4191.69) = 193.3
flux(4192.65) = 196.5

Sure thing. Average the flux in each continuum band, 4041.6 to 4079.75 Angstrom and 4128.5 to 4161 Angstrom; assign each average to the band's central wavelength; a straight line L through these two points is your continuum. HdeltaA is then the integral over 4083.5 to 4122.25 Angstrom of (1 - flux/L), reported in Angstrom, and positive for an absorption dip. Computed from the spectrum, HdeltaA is 3.3 Angstrom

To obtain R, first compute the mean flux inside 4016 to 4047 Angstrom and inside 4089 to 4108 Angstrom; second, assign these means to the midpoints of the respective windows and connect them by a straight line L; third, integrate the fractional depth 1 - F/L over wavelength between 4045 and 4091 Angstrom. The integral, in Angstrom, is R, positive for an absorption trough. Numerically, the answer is -4.1 Angstrom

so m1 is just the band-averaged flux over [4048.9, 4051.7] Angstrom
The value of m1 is 199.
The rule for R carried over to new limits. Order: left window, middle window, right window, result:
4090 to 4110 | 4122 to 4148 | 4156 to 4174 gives -1.8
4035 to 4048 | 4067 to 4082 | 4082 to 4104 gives -0.8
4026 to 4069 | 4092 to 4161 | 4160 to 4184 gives 3.5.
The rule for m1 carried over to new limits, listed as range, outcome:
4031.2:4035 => 190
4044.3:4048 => 187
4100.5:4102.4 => 109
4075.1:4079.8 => 188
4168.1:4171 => 197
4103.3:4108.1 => 158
